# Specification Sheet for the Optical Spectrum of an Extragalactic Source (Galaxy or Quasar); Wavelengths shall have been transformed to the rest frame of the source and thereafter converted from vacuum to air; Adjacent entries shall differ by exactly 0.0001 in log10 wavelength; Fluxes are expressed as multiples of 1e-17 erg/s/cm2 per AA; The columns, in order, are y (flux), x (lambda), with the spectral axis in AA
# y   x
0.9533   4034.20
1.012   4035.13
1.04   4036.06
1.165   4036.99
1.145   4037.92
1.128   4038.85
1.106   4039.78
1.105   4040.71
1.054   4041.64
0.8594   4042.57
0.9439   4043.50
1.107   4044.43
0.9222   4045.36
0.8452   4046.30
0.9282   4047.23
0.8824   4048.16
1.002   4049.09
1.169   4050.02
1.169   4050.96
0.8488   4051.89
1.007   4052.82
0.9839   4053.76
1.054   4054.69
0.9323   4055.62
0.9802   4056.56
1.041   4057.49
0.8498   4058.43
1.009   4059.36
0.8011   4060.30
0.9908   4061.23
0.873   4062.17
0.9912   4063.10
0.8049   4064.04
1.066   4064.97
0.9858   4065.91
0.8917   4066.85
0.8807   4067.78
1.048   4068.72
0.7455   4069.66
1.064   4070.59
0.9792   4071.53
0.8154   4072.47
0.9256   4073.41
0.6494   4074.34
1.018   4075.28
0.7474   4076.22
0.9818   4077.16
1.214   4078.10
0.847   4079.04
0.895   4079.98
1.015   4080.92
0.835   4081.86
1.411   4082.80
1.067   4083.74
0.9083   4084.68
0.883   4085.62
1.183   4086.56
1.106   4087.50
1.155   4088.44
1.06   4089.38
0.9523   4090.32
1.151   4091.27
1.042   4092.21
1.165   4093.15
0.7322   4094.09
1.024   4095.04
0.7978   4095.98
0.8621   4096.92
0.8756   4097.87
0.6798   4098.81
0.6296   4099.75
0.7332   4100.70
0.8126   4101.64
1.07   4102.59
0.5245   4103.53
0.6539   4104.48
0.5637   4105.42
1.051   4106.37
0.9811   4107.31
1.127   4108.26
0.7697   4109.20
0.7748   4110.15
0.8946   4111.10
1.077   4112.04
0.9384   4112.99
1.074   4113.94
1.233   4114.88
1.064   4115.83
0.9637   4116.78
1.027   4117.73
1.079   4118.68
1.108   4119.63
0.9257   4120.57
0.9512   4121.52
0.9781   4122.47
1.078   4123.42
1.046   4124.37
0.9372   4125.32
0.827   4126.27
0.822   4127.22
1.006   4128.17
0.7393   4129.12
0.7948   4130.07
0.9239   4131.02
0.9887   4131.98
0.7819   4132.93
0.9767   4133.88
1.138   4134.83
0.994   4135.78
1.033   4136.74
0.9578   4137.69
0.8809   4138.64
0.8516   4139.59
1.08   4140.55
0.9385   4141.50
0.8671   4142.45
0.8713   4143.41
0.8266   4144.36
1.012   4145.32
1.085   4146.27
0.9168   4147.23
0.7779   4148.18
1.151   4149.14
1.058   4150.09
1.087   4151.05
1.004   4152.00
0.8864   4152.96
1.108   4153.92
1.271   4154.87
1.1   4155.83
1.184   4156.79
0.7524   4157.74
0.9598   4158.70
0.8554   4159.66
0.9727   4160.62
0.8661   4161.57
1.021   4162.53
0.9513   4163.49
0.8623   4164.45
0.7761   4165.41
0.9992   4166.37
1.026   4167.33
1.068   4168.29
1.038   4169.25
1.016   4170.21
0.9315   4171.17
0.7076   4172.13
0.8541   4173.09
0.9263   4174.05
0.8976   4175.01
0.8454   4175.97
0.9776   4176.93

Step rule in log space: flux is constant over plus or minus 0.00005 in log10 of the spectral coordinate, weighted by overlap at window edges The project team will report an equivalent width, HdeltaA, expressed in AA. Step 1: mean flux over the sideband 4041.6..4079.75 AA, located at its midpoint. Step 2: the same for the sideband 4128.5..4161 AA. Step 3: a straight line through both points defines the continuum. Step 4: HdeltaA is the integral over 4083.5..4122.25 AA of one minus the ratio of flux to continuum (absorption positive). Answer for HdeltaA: 0.6 AA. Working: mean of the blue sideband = 0.947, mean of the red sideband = 0.966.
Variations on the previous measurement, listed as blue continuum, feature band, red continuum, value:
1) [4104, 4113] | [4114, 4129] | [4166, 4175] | -1.8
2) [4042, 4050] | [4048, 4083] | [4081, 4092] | 1.7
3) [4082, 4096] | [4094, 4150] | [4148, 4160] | 6.0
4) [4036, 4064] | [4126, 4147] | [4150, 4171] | 1.4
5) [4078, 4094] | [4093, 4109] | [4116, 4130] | 2.8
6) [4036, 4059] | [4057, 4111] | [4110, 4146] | 3.5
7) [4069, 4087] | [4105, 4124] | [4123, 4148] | -0.8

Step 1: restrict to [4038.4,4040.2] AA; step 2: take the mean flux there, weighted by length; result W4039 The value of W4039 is 1.12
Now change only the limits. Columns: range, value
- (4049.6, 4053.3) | 1.04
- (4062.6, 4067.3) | 0.947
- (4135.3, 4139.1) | 0.967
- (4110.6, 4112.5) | 0.984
